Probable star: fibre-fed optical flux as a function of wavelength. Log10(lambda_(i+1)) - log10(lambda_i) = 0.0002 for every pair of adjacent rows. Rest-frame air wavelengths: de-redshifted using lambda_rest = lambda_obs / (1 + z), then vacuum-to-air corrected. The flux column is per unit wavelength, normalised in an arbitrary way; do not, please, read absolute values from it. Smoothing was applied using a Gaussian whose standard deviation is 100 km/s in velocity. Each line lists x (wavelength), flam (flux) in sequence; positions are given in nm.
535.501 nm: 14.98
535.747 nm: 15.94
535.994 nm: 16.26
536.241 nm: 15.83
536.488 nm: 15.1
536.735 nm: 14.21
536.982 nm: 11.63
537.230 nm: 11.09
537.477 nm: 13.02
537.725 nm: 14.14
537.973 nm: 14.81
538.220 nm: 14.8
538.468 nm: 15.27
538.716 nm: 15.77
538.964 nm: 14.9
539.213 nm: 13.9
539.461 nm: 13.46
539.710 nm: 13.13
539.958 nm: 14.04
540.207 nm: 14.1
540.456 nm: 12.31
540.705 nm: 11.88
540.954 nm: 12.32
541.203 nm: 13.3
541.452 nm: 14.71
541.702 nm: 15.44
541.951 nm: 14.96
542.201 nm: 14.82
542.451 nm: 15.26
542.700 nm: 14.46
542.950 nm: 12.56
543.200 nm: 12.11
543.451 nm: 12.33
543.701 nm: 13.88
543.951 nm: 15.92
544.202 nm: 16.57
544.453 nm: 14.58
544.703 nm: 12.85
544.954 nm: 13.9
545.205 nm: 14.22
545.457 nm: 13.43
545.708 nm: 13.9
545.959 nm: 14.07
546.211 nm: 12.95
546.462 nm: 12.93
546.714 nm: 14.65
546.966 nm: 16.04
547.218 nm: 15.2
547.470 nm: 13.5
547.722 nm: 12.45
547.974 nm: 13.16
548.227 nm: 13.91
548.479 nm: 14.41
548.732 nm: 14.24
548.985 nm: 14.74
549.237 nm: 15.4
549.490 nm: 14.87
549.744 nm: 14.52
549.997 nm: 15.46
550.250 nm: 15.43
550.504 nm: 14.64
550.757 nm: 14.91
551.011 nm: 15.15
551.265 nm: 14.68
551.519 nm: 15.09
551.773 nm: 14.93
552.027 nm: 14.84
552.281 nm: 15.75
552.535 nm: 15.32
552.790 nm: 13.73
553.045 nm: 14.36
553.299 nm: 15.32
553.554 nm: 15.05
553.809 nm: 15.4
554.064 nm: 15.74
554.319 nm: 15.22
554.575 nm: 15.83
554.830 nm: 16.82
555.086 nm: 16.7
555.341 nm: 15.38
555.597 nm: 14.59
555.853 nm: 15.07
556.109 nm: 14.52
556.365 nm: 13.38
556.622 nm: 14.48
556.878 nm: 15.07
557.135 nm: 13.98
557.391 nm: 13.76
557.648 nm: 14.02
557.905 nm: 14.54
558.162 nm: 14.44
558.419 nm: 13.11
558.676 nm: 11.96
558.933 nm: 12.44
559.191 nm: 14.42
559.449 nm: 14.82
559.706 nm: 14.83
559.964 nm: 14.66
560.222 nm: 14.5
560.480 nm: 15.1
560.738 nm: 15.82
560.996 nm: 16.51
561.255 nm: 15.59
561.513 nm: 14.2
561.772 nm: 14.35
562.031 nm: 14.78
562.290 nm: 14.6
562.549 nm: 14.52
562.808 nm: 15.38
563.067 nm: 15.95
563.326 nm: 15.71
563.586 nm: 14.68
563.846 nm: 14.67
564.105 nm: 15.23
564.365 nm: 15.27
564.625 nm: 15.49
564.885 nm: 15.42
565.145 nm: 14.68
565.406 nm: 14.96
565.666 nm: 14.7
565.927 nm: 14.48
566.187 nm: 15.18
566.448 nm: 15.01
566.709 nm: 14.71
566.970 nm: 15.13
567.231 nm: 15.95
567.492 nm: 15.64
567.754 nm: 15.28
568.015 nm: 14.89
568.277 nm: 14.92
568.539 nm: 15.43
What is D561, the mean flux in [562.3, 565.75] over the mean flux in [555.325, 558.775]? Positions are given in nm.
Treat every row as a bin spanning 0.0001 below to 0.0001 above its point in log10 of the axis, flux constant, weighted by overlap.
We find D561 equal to 1.1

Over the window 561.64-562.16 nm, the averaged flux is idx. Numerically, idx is 14.5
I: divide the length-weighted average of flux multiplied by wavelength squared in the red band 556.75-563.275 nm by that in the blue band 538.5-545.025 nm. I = 1.11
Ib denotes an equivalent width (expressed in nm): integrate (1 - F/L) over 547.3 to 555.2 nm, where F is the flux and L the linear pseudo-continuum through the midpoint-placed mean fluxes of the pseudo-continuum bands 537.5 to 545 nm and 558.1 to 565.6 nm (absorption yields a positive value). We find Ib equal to -0.26 nm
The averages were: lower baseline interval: 14.1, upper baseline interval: 14.8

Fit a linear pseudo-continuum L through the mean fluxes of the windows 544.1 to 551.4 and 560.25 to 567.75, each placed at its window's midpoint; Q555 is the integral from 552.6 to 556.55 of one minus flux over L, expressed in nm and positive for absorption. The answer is -0.12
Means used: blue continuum 14.4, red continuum 15.1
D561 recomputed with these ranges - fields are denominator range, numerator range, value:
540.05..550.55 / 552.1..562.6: 1.05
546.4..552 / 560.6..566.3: 1.04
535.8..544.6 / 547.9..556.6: 1.06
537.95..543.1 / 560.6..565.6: 1.08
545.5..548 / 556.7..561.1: 1.03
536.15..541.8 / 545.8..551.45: 1.04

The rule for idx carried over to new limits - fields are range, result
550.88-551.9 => 15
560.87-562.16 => 15.1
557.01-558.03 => 14.1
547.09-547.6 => 14.3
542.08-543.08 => 14.3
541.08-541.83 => 14.5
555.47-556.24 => 14.7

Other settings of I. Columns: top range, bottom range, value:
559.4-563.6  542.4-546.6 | 1.16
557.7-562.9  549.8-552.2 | 1.00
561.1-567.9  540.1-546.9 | 1.17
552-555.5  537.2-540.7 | 1.17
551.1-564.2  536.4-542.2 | 1.14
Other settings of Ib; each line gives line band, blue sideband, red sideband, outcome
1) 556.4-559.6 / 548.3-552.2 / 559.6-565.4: 0.23 nm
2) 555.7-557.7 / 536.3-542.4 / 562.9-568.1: 0.06 nm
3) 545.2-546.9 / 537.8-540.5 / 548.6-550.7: 0.11 nm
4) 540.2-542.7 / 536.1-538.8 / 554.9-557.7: 0.06 nm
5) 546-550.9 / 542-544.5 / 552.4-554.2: 0.09 nm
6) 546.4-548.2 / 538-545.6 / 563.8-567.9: 0.03 nm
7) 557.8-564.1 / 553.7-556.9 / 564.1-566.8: 0.19 nm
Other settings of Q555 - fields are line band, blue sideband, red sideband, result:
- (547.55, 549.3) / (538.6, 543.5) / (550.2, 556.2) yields 0.08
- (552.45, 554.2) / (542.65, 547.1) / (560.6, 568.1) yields -0.06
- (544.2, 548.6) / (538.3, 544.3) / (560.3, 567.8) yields 0.10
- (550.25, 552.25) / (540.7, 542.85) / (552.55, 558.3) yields -0.04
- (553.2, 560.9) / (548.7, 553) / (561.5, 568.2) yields 0.14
